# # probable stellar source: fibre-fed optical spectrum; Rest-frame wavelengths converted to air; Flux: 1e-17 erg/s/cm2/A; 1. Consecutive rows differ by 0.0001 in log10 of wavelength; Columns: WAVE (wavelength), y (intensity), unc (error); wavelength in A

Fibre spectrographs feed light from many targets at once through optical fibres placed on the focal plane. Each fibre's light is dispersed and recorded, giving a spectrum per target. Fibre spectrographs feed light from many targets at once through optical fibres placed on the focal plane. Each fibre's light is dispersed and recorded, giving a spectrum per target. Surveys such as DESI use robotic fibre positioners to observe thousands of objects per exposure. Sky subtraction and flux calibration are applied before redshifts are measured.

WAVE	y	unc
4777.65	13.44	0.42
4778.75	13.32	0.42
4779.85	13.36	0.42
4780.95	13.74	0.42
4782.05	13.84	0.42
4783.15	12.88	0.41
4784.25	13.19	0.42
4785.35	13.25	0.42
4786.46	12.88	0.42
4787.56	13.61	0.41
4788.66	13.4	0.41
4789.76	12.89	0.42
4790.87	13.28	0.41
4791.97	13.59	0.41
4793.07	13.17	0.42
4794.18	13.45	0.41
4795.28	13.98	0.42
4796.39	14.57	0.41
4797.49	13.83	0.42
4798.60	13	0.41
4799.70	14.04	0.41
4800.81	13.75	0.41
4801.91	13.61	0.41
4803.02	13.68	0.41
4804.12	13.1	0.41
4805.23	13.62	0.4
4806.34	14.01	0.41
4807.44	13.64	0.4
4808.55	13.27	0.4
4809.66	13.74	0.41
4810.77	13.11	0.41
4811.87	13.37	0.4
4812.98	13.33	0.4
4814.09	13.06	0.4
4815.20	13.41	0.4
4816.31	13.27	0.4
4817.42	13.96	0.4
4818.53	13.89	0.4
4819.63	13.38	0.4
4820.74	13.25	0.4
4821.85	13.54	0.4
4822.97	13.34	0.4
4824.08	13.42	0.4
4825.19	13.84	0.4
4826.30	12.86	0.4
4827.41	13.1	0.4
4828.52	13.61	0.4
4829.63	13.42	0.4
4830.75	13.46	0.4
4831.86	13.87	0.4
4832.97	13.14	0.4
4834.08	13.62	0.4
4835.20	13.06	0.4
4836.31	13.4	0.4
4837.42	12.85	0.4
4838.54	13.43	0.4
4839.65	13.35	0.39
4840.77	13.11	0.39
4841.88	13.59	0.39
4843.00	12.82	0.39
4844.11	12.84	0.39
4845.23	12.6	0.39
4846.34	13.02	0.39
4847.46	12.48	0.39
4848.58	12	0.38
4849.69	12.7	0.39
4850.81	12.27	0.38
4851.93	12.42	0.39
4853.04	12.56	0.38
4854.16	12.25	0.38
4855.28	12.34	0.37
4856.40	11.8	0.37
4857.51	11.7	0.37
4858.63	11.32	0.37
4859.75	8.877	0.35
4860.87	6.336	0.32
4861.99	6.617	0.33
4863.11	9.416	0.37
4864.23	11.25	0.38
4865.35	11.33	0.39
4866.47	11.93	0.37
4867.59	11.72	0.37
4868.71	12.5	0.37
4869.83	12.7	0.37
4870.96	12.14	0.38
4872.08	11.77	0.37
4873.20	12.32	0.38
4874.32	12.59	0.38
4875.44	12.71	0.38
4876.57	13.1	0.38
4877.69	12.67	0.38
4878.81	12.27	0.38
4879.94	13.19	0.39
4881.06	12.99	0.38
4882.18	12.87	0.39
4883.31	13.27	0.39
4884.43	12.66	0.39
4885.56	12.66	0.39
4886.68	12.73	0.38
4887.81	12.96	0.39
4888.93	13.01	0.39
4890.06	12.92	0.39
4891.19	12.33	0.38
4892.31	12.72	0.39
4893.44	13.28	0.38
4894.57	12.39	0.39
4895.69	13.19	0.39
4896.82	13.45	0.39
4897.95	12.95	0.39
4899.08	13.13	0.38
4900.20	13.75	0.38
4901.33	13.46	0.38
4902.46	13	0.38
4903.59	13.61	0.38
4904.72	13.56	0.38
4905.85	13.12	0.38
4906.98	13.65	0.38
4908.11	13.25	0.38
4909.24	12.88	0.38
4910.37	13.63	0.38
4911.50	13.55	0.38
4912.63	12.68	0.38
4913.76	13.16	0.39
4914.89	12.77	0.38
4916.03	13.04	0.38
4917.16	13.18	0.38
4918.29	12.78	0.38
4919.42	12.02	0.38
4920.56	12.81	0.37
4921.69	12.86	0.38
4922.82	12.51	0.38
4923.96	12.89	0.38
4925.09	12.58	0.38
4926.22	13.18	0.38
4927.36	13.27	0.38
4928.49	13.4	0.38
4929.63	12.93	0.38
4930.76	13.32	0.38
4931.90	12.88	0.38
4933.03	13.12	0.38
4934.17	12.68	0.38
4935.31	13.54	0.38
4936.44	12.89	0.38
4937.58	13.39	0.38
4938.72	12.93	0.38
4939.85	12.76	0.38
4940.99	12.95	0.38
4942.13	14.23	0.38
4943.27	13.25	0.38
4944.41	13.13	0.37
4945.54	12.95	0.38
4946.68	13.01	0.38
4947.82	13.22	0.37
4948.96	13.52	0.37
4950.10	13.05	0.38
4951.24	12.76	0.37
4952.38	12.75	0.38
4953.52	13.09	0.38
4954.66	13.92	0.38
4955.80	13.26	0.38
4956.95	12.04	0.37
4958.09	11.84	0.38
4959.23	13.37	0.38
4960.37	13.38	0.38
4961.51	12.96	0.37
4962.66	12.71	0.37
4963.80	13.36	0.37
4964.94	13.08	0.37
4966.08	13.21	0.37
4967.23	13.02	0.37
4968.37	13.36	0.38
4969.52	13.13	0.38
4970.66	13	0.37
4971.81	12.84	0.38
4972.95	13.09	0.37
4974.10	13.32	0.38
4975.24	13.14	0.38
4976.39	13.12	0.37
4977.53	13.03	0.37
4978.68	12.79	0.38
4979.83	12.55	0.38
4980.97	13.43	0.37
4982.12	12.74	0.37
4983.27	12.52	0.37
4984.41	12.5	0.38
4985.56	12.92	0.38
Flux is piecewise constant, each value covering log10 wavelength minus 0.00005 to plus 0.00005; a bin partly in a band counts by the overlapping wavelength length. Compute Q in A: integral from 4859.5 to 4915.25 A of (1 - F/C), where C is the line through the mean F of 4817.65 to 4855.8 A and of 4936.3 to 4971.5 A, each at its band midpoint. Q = 2.74 A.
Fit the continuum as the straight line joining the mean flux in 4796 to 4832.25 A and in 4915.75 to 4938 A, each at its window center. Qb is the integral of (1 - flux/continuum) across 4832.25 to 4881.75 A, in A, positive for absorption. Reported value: 4.4 A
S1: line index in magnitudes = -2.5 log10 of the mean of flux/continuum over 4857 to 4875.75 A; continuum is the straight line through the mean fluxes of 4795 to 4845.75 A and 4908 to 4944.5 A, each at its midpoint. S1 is 0.20 mag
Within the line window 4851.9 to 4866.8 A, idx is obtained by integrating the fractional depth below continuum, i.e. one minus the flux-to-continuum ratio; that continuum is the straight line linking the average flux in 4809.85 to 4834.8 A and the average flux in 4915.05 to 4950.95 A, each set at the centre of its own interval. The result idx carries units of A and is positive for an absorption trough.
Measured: 3.0 A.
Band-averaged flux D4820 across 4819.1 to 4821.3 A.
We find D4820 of 13.3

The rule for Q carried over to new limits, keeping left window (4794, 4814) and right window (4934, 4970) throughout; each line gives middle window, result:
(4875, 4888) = 0.49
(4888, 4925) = 0.58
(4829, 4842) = 0.14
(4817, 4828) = 0.07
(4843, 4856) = 0.91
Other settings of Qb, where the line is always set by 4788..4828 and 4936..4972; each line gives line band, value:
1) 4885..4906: 0.3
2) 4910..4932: 0.3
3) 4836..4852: 0.6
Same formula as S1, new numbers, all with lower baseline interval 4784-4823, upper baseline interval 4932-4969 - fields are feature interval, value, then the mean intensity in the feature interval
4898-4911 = -0.01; 13.4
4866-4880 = 0.08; 12.4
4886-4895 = 0.04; 12.8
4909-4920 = 0.02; 13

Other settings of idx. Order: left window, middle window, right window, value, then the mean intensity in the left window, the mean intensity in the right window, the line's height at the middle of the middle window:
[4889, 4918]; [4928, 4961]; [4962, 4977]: 0.1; 13.1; 13.1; 13.1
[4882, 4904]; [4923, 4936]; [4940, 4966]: 0.0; 13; 13.1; 13.1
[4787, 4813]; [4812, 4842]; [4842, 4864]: -2.2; 13.5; 11.4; 12.5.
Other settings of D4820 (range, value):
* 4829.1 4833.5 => 13.5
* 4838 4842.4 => 13.4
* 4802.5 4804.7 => 13.4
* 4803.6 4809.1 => 13.5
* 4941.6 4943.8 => 13.7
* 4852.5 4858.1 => 12.1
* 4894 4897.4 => 13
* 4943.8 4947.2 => 13.1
